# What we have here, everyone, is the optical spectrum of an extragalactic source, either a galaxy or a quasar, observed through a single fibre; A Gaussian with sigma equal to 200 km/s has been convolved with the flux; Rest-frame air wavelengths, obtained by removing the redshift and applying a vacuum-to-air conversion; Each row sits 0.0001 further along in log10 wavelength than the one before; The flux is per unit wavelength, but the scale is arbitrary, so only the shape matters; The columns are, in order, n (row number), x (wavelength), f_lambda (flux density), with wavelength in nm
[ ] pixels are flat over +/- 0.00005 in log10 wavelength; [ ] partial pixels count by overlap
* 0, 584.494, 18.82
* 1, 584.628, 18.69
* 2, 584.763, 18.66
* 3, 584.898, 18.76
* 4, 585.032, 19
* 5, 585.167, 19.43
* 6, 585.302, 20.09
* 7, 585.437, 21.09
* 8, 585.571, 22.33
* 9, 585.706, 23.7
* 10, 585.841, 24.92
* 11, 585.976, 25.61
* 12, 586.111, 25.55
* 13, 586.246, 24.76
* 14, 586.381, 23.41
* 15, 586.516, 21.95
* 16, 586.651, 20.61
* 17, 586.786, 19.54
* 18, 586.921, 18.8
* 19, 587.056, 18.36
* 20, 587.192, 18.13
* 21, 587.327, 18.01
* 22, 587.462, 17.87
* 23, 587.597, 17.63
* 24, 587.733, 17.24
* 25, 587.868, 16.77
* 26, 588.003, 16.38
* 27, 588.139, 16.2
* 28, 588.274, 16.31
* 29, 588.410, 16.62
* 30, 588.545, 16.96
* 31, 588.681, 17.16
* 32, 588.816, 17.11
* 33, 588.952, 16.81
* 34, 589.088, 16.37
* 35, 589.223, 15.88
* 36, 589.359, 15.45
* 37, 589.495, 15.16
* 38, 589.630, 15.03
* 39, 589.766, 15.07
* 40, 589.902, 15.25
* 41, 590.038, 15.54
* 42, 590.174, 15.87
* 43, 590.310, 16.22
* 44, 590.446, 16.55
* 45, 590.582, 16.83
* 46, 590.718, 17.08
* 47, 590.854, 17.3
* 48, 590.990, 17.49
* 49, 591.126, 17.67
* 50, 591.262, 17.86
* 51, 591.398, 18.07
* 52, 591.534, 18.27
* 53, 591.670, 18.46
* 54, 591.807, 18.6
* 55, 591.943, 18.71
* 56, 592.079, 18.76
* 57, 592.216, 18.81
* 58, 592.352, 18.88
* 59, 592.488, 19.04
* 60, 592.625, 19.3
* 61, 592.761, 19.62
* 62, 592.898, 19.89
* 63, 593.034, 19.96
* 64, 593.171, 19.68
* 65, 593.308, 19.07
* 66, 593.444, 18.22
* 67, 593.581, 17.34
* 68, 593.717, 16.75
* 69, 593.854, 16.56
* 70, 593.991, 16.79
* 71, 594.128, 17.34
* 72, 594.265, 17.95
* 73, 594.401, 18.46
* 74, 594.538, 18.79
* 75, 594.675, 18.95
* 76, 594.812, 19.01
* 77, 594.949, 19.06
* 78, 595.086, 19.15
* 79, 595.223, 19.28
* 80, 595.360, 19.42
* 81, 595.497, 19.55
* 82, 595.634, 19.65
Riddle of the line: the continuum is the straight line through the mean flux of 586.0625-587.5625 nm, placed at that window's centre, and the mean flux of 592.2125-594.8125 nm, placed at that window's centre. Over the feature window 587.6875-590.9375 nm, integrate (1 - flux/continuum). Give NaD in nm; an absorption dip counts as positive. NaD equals 0.57 nm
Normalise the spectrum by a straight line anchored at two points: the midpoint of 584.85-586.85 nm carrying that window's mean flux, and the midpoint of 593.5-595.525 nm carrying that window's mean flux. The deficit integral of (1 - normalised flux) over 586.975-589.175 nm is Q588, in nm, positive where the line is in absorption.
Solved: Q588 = 0.42 nm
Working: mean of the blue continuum 22.1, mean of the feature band 17.1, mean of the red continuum 18.3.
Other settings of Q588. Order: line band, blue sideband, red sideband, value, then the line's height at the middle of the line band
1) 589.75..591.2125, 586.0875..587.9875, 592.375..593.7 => 0.21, 19.3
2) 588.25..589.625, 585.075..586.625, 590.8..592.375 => 0.27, 20.4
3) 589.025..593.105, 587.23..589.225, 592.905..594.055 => 0.04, 17.6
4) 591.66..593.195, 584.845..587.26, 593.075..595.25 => -0.02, 19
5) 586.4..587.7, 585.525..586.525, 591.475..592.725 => 0.23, 23.3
